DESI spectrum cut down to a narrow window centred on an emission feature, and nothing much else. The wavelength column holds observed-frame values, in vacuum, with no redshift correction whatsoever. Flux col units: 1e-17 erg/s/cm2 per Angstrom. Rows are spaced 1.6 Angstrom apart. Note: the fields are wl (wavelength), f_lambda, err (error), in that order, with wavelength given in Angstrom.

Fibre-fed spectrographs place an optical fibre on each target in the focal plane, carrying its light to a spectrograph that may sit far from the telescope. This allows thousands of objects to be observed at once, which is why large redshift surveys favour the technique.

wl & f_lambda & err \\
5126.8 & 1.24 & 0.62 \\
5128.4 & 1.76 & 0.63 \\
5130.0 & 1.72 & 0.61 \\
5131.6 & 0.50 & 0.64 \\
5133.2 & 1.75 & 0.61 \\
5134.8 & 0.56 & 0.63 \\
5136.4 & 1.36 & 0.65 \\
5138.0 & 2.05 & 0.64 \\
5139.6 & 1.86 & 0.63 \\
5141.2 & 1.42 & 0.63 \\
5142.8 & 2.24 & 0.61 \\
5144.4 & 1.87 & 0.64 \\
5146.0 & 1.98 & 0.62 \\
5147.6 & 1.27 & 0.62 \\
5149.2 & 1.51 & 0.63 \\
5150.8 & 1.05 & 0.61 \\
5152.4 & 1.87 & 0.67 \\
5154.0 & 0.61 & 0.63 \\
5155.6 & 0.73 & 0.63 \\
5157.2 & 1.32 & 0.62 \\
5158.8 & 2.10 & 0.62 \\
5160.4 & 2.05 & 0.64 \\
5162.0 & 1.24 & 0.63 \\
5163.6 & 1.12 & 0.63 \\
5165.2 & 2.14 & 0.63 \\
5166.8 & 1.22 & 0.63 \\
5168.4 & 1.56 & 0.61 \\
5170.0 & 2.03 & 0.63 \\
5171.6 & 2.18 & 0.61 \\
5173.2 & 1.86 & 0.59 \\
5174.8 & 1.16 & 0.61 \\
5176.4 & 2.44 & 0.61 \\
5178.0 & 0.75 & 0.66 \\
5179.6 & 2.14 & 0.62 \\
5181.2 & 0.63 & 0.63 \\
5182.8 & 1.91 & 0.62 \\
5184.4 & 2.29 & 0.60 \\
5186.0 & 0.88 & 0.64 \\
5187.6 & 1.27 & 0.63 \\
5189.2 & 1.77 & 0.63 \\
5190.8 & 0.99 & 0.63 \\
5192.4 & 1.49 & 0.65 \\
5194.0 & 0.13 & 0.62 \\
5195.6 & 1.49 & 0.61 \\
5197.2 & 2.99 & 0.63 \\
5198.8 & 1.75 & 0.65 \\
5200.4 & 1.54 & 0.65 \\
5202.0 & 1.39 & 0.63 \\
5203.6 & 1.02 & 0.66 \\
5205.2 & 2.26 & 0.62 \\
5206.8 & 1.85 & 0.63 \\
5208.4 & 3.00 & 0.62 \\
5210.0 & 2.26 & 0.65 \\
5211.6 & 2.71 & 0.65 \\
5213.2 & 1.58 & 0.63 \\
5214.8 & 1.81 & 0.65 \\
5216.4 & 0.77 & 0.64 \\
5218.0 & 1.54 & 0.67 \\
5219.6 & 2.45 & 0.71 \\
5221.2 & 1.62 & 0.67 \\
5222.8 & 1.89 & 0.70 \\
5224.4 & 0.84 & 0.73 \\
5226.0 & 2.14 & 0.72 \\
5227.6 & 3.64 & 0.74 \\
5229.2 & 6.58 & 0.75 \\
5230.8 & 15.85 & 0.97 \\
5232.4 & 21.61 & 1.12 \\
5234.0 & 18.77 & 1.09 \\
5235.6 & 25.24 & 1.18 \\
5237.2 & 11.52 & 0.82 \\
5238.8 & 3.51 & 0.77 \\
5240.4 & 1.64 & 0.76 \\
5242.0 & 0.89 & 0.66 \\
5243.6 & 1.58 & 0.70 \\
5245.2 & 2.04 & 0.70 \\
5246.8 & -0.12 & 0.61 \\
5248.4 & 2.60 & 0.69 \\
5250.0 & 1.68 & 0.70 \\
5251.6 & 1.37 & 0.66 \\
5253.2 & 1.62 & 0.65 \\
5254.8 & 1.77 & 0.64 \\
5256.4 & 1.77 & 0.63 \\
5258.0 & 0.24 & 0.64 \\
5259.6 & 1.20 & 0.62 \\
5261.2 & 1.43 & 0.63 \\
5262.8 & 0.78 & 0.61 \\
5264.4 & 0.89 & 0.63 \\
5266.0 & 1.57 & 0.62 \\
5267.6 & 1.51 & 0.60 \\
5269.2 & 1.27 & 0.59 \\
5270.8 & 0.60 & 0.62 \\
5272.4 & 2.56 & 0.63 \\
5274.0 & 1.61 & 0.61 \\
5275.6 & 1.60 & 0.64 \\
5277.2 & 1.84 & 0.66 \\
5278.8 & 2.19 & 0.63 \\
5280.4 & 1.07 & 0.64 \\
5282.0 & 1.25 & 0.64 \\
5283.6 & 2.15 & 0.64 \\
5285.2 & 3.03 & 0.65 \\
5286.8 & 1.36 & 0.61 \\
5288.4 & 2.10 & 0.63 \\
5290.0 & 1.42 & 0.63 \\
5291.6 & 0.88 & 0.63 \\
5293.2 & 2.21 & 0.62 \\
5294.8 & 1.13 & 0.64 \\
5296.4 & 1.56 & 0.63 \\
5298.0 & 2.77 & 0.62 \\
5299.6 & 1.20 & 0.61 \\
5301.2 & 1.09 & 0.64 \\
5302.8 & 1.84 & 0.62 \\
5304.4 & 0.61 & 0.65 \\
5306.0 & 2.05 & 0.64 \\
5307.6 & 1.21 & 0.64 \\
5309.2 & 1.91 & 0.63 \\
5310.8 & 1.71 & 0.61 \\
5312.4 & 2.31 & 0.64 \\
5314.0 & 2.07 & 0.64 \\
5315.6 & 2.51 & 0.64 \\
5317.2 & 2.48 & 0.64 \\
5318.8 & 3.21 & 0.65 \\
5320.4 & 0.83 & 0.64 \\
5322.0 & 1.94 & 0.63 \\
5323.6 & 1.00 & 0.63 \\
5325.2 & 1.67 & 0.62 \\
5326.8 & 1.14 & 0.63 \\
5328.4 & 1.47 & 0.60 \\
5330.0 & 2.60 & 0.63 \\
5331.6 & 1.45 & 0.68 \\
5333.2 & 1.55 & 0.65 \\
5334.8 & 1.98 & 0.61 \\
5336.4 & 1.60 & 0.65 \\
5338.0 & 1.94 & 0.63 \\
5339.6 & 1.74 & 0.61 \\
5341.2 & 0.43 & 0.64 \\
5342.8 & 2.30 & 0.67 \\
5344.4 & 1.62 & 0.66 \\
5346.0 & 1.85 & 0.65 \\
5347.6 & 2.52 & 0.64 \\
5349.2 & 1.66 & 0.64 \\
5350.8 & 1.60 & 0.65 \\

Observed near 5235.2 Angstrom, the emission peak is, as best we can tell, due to [O II]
